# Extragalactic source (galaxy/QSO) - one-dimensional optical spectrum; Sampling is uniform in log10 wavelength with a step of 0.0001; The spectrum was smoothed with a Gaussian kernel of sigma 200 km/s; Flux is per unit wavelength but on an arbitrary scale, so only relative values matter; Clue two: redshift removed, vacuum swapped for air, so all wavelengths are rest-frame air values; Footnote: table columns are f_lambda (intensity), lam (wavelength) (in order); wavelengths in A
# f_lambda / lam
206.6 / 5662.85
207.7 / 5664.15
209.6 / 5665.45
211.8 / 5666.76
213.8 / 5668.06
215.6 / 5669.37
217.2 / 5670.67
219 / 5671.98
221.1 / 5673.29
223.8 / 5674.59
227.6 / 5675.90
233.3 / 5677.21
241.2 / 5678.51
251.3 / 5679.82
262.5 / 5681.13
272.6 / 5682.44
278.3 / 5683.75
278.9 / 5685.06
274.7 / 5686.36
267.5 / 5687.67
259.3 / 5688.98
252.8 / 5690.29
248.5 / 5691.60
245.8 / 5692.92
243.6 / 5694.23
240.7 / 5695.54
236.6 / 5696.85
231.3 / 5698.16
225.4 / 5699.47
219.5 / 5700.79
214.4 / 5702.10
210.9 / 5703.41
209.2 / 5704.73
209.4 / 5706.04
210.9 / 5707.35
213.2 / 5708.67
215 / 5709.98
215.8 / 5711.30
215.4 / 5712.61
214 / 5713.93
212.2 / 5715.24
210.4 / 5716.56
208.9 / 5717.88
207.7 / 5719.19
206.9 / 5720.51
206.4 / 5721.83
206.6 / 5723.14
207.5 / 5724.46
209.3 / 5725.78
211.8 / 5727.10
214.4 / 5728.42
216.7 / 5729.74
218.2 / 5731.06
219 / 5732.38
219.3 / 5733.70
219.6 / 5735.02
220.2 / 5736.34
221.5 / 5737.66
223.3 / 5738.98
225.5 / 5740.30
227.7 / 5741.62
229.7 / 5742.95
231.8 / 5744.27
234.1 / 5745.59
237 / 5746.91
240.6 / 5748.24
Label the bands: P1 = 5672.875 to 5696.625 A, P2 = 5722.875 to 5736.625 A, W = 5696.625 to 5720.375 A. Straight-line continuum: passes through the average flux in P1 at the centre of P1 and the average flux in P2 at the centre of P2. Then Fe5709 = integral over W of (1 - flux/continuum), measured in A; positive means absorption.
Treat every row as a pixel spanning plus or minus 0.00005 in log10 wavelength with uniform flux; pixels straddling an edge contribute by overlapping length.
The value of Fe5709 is 1.7 A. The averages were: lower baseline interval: 251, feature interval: 215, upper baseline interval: 215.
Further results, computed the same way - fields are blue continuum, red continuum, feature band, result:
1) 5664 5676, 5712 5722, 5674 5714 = -4.45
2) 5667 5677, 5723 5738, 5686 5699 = -1.83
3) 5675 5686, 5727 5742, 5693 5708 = 1.16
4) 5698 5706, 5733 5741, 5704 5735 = 1.00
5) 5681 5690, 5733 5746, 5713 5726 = 1.76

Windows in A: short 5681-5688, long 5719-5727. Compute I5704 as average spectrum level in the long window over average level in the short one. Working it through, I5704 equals 0.76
